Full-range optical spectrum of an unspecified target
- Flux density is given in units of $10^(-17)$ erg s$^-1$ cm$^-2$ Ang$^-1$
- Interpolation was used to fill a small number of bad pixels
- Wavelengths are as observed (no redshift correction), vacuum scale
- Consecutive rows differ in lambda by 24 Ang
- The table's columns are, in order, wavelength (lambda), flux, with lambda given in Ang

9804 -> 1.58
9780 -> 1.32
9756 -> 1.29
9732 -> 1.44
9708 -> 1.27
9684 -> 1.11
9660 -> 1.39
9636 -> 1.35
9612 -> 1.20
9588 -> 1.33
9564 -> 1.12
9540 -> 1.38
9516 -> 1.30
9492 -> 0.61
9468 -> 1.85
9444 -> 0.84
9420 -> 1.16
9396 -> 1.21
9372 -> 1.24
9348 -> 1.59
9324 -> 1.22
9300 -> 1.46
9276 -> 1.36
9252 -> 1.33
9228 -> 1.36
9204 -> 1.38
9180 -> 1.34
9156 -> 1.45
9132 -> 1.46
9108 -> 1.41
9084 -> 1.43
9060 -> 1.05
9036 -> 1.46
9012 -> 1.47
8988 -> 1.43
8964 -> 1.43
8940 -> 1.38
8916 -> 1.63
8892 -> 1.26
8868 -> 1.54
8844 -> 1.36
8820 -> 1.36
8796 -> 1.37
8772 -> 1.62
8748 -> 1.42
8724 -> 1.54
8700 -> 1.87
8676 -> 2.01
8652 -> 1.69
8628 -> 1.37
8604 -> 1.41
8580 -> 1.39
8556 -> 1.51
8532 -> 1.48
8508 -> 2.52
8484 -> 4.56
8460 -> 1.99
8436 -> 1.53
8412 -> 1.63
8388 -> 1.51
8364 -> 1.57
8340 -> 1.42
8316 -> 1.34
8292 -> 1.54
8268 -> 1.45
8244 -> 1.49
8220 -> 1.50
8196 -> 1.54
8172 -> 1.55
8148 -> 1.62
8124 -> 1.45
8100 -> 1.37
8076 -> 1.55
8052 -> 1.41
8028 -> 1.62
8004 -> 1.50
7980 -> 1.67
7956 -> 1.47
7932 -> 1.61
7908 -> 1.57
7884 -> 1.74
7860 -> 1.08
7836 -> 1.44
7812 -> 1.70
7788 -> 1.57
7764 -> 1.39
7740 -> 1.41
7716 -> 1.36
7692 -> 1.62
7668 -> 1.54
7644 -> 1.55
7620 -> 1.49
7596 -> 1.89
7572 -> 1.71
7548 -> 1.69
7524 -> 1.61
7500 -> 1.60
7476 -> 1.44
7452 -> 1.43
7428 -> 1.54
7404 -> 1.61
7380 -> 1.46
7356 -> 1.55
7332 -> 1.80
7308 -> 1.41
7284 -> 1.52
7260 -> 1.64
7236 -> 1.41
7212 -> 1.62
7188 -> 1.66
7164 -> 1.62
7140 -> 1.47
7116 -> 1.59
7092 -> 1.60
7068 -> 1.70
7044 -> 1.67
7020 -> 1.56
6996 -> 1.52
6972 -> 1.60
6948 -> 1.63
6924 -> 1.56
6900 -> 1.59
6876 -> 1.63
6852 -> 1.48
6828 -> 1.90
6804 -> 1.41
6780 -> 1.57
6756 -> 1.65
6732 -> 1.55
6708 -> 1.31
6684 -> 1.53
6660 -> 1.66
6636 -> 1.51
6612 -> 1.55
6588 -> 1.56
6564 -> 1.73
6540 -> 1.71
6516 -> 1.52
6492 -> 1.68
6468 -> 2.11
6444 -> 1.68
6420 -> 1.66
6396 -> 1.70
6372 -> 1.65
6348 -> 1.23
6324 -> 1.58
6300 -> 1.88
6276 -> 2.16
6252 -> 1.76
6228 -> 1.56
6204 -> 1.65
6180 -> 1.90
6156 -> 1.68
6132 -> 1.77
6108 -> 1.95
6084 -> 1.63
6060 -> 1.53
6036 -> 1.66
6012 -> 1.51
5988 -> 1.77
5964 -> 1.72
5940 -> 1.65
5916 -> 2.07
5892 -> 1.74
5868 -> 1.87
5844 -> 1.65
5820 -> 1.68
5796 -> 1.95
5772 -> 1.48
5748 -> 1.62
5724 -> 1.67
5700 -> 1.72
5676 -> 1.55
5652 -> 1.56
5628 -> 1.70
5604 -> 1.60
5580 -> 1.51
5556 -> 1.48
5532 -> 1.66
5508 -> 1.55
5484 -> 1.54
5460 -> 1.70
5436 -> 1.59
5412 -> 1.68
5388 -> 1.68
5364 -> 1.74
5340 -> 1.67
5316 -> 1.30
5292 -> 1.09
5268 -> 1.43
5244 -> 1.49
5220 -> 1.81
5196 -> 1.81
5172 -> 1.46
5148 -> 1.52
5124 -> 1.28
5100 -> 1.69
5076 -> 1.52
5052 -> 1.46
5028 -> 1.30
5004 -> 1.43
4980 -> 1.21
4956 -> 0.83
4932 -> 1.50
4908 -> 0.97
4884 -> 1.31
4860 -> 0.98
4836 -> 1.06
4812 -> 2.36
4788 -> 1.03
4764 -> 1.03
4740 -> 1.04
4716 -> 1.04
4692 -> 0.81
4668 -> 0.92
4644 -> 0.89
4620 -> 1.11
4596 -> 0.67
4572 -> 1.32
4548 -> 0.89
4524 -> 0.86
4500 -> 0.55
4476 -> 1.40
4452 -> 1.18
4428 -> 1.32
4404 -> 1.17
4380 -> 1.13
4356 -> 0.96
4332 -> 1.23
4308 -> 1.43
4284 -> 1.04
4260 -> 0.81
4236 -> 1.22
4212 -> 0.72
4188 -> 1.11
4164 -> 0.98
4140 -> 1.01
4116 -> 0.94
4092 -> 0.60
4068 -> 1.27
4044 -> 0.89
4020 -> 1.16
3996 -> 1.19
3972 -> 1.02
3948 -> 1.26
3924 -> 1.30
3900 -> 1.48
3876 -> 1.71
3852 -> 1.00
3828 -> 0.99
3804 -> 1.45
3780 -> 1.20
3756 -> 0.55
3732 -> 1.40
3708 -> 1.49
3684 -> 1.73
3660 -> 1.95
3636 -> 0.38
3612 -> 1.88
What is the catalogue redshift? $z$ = 0.29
